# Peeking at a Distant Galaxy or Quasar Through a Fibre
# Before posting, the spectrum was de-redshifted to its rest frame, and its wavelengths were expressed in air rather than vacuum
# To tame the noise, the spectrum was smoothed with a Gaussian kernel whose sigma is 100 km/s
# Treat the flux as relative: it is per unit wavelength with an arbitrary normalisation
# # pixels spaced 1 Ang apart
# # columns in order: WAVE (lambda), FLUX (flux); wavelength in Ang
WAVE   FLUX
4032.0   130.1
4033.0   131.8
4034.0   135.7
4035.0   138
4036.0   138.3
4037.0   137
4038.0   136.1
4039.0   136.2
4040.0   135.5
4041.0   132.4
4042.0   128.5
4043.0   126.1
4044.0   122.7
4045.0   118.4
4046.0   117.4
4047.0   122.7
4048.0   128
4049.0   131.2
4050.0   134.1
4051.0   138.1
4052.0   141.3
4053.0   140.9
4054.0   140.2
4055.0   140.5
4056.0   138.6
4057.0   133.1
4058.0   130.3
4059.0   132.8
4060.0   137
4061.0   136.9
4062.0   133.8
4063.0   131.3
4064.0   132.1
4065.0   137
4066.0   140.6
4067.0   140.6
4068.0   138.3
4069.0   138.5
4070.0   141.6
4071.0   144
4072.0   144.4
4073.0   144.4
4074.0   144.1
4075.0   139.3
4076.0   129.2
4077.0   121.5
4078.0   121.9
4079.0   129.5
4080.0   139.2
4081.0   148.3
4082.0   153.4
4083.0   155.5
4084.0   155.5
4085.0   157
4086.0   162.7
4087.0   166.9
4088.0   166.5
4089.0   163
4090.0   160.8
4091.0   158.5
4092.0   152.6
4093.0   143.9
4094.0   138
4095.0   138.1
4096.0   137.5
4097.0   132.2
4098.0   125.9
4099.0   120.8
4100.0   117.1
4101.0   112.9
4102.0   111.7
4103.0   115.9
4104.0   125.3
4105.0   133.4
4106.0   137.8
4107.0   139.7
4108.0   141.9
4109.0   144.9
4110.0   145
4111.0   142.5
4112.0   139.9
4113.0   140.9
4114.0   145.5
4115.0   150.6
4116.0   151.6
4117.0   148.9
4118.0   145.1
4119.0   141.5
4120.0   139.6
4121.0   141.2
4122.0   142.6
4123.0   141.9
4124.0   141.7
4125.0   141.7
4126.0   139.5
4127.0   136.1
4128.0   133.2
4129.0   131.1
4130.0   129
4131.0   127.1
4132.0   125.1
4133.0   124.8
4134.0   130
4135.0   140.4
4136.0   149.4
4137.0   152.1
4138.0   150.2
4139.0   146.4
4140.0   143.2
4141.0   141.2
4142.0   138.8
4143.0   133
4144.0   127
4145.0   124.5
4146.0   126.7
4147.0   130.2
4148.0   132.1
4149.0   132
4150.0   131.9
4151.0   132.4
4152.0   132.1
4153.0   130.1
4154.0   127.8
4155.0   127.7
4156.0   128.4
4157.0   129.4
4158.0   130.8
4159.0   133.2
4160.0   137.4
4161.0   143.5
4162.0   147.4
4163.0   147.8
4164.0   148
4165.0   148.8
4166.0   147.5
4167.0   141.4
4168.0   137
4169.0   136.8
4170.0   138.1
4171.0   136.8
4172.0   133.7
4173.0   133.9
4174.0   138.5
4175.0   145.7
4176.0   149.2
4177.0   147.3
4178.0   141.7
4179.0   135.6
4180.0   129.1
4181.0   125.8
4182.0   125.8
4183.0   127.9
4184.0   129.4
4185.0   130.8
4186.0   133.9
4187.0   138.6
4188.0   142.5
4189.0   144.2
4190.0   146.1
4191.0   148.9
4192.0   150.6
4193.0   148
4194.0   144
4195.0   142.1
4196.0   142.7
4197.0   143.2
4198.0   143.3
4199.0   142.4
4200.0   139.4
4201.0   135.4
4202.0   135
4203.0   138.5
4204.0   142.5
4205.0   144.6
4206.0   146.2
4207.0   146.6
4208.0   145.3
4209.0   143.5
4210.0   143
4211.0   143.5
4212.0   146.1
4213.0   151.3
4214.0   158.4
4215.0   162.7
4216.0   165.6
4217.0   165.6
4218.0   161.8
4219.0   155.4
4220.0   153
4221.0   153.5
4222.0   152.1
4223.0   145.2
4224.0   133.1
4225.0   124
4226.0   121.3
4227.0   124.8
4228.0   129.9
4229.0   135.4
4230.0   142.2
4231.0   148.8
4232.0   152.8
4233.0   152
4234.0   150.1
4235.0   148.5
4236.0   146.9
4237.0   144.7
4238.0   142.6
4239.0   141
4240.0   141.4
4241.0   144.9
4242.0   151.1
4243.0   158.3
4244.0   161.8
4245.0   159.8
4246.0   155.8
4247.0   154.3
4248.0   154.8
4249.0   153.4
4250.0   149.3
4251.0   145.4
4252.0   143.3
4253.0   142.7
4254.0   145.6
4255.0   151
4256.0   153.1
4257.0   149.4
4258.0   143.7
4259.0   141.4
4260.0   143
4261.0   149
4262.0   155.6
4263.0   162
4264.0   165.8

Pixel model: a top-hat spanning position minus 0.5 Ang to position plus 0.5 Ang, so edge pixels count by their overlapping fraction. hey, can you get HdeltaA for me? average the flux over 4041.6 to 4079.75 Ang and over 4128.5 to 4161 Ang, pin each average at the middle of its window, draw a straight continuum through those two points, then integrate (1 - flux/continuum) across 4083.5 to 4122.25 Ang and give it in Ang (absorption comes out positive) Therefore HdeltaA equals -2.3 Ang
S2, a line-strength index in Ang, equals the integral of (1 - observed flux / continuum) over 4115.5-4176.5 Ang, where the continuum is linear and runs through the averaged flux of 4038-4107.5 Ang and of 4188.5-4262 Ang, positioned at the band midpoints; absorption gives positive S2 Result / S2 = 1.8 Ang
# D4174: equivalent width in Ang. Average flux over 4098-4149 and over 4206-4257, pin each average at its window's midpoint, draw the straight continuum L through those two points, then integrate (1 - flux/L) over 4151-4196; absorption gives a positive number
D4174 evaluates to 1.07 Ang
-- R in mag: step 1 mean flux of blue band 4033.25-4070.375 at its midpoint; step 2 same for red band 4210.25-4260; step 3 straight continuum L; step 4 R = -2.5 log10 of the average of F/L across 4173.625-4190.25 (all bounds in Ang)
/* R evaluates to 0.05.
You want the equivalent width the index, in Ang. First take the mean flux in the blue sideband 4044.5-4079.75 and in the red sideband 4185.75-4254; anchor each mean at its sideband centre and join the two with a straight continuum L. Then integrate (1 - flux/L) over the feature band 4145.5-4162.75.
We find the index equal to 1.1 Ang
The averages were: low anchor 135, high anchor 146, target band 133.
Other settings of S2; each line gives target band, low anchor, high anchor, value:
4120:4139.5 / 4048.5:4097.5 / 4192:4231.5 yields 0.7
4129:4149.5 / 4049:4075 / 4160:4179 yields 0.9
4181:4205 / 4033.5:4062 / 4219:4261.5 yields 0.6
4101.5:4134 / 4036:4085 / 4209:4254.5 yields 0.6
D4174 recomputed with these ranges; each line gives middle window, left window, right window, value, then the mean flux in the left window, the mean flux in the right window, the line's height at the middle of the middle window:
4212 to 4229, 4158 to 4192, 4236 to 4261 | -0.2 Ang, 139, 149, 145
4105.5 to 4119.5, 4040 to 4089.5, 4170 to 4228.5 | -0.4 Ang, 139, 142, 140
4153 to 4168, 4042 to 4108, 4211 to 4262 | 0.5 Ang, 137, 148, 143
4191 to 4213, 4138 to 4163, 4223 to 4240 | -0.9 Ang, 134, 140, 138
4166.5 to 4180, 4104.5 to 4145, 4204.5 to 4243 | 0.4 Ang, 140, 146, 143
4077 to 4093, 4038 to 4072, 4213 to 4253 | -1.8 Ang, 134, 148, 137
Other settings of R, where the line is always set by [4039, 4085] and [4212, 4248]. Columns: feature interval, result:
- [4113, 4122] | -0.04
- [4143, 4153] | 0.10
